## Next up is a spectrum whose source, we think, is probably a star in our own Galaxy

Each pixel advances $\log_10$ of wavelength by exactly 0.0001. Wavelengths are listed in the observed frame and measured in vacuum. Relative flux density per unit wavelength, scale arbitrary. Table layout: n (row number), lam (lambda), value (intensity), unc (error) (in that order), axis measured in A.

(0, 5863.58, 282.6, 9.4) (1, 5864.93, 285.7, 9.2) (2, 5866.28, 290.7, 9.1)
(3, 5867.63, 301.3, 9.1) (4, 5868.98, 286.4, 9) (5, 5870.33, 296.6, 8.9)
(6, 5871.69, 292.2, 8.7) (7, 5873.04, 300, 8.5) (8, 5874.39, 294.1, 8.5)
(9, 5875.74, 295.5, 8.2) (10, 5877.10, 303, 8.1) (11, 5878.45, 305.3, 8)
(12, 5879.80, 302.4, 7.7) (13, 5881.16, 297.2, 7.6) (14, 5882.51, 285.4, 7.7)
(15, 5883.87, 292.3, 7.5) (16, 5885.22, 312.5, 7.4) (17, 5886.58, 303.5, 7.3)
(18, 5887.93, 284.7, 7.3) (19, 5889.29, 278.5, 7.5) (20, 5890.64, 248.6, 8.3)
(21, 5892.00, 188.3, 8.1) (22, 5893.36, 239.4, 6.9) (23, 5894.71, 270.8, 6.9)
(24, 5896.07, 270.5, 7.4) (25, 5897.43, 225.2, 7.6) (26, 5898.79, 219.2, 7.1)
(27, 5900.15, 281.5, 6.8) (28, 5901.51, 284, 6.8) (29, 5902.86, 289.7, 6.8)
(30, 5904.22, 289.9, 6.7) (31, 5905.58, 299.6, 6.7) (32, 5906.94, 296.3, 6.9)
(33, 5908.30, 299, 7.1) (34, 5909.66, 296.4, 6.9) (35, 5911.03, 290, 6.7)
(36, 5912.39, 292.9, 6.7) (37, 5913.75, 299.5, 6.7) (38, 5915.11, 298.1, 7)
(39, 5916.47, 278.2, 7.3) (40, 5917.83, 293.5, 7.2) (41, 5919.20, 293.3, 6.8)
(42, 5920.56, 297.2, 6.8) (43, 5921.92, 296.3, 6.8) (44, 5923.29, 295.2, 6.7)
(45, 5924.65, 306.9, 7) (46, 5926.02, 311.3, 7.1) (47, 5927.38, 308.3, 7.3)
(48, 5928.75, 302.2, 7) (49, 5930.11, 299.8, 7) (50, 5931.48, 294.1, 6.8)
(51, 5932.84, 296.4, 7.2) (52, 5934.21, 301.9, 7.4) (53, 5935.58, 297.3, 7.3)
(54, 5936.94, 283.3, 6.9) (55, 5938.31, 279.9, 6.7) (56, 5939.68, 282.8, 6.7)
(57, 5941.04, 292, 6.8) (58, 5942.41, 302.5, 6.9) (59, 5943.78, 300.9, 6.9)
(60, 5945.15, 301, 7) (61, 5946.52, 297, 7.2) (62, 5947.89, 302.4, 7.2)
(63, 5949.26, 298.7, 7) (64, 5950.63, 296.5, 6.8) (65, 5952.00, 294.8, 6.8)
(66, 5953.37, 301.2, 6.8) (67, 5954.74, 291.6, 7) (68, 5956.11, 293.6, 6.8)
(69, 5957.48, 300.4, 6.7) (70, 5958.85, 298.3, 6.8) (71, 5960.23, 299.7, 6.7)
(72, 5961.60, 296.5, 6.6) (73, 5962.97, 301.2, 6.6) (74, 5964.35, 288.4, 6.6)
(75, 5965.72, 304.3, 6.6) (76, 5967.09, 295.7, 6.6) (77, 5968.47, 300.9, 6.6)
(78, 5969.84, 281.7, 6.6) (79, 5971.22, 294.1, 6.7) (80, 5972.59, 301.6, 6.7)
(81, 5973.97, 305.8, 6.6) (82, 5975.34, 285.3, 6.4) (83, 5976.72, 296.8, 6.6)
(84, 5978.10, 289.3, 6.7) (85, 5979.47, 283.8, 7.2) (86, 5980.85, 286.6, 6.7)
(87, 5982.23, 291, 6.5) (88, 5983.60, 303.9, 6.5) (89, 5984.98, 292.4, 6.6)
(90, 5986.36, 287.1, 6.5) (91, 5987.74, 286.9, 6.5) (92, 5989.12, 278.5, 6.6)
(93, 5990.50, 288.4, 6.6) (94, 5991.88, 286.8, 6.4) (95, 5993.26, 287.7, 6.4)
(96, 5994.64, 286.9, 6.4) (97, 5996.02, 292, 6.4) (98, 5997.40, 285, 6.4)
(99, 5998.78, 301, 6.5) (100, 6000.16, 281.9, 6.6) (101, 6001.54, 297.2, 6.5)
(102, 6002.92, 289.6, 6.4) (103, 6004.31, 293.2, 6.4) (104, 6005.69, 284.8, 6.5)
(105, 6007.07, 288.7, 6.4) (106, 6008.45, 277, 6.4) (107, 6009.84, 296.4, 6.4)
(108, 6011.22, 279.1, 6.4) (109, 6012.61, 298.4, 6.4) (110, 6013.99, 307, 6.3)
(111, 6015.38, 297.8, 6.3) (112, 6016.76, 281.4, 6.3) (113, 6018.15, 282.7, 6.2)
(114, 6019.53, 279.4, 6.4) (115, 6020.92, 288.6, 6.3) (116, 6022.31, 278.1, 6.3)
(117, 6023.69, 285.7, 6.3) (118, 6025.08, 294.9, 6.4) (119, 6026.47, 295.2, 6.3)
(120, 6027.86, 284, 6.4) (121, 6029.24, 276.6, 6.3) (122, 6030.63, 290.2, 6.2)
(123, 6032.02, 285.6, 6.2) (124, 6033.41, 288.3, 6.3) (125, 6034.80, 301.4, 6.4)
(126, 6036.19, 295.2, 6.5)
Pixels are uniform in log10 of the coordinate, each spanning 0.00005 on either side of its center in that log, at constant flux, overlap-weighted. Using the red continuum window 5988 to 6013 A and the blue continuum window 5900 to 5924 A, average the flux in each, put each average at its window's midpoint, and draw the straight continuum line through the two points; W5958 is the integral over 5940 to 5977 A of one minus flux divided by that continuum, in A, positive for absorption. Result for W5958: -0.8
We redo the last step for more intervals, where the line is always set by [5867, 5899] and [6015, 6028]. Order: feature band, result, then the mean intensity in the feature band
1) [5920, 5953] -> -1.8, 297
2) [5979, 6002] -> -0.3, 289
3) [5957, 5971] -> -0.6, 296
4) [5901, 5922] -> -0.9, 293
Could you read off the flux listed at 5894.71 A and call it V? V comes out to 270.8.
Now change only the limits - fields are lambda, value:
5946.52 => 297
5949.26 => 298.7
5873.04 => 300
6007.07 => 288.7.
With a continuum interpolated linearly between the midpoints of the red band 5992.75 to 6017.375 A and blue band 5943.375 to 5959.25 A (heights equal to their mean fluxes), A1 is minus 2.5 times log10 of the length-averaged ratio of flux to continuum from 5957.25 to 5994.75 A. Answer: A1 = 0.01 mag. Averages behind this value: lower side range 298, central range 293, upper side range 290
